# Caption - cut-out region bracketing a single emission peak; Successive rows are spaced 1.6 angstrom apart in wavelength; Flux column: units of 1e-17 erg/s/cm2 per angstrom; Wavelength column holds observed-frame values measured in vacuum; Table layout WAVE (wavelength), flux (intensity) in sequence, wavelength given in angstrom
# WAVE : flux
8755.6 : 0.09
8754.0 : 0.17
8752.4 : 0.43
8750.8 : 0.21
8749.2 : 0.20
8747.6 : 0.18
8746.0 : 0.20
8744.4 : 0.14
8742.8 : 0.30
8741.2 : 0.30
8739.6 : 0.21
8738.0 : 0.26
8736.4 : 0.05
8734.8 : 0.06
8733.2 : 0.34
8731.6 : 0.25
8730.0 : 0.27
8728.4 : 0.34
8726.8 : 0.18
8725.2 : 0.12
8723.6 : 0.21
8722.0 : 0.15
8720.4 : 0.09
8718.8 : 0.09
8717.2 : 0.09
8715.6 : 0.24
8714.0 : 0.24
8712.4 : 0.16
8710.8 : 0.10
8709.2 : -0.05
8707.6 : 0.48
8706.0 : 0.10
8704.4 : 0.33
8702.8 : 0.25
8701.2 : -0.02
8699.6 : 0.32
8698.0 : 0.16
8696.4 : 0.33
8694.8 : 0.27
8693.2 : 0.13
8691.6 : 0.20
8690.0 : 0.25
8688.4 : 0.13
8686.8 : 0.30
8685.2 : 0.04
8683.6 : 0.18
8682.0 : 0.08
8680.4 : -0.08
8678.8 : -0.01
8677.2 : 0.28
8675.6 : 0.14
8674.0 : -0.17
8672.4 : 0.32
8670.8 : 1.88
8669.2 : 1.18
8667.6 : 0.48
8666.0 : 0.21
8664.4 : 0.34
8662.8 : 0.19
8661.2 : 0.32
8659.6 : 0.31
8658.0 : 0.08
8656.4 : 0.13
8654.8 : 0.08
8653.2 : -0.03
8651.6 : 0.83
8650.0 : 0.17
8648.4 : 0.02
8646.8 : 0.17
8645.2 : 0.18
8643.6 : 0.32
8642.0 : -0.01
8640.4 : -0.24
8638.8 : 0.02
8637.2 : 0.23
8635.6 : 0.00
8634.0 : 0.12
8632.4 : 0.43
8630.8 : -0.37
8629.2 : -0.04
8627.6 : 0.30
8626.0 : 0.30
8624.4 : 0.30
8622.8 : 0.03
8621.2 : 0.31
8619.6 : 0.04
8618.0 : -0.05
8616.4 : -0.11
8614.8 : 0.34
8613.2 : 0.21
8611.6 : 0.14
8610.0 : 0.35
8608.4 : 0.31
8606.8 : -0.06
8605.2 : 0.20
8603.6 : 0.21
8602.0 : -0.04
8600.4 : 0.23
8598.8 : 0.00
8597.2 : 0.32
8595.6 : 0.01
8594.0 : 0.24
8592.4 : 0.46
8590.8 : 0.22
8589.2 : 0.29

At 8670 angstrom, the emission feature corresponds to Hbeta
